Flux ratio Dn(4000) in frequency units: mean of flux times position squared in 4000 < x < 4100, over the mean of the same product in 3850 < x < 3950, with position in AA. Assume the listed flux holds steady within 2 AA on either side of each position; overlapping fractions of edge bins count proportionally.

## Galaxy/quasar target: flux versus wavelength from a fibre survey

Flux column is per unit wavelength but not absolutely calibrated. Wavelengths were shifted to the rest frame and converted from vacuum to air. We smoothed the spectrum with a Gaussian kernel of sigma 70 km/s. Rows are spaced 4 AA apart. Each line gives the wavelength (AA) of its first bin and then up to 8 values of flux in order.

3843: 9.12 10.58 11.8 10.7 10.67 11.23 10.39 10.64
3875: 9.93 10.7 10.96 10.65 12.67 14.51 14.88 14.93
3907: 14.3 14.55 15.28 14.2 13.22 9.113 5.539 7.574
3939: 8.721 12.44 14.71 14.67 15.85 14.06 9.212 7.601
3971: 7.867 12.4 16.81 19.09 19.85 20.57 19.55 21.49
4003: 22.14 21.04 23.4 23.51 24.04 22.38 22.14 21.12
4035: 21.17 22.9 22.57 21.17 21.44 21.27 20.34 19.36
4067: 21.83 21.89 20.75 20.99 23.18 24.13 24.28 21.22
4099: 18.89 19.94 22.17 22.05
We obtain 2.00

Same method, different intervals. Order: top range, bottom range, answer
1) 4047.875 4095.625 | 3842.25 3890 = 2.25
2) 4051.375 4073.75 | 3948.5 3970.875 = 1.85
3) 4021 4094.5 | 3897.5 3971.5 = 1.92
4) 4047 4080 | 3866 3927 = 1.80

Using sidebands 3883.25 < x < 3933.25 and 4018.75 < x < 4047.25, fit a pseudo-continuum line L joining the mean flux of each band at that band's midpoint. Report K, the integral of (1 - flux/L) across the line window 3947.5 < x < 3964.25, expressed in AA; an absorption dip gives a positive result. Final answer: 2.6 AA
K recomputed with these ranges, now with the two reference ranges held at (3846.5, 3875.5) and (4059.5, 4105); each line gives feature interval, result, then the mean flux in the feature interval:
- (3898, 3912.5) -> -1.9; 14.7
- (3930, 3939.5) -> 4.7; 7.23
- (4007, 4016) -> -2.4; 22.9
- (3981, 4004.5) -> -4.5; 20.4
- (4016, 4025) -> -2.3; 23.2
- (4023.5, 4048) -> -3.4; 21.9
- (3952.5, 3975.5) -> 6.6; 11.2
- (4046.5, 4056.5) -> -0.7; 21.3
